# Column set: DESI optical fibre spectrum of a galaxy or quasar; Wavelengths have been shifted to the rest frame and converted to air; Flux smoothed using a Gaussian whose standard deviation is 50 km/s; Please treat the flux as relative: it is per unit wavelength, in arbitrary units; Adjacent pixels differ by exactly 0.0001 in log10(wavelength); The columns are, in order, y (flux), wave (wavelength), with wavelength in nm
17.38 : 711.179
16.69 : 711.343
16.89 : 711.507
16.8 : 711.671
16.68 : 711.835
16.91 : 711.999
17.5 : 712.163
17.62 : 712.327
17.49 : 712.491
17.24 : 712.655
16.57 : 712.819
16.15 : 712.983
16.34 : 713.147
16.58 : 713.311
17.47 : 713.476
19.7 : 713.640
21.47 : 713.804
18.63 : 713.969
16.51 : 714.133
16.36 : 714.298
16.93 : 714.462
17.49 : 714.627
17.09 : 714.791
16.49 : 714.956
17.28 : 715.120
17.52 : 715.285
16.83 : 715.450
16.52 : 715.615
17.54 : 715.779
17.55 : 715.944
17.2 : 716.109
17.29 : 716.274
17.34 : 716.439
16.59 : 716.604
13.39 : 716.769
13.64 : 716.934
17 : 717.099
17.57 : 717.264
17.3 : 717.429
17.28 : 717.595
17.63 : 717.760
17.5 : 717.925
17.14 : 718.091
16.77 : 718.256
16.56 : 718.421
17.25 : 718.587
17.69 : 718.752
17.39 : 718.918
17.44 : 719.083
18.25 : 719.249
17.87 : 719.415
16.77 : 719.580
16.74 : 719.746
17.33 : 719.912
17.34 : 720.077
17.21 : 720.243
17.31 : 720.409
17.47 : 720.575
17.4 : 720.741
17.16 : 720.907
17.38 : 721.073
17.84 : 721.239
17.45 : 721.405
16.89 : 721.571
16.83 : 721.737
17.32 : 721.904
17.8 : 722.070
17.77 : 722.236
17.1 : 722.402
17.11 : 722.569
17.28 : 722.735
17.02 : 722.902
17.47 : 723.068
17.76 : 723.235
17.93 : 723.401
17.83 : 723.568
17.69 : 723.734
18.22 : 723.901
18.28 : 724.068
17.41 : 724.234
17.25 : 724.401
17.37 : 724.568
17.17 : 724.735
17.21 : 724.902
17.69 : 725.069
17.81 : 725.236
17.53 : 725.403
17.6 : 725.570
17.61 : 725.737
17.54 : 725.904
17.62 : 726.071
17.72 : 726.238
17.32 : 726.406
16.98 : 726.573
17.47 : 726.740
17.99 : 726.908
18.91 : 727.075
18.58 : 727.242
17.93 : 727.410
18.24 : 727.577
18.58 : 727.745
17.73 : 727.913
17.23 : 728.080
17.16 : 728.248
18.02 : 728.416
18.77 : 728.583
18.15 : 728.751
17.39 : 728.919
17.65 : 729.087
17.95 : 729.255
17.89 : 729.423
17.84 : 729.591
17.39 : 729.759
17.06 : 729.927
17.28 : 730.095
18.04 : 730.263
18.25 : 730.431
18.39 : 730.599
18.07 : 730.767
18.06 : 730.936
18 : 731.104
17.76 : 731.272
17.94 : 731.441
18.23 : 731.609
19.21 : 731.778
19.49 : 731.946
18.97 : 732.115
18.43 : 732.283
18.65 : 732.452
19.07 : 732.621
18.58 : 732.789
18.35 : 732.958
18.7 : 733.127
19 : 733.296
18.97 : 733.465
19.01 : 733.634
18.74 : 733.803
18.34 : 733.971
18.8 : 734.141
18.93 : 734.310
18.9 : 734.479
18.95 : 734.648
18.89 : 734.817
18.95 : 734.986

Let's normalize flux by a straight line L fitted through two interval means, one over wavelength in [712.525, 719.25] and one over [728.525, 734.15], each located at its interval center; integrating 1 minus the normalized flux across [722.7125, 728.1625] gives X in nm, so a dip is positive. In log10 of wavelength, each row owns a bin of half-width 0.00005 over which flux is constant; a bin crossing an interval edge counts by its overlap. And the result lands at 0.045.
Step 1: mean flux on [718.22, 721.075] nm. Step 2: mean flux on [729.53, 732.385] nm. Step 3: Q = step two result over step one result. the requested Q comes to 1.05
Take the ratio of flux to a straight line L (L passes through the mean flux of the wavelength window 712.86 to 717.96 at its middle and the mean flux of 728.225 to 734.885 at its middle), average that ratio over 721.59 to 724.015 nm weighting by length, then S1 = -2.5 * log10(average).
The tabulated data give 0.01 mag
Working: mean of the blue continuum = 17.1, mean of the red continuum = 18.3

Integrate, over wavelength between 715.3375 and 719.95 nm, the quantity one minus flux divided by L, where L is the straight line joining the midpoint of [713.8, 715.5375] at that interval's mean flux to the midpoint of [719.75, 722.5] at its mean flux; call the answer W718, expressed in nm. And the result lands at 0.09 nm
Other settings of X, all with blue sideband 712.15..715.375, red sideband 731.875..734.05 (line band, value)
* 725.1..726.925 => 0.07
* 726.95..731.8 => 0.15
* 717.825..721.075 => 0.10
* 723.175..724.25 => 0.01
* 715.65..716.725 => 0.03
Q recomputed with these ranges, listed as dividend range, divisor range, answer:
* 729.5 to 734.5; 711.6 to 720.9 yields 1.07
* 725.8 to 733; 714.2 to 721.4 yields 1.06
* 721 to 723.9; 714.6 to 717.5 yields 1.04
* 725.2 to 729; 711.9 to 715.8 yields 1.03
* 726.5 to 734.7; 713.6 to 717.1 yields 1.07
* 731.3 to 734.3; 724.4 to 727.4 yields 1.06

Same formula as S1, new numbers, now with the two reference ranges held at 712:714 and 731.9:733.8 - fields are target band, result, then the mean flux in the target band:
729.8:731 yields 0.05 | 17.9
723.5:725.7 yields 0.04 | 17.6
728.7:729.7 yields 0.05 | 17.8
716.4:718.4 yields 0.08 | 16.6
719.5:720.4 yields 0.06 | 17.1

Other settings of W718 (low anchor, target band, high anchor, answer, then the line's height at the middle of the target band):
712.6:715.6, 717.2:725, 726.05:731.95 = 0.100 nm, 17.6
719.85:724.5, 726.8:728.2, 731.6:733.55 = 0.003 nm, 18.2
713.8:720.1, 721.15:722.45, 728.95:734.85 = 0.009 nm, 17.5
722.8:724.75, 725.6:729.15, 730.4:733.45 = 0.037 nm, 18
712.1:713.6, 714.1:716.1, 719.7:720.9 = 0.012 nm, 17.1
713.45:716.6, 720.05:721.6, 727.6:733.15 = 0.034 nm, 17.7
